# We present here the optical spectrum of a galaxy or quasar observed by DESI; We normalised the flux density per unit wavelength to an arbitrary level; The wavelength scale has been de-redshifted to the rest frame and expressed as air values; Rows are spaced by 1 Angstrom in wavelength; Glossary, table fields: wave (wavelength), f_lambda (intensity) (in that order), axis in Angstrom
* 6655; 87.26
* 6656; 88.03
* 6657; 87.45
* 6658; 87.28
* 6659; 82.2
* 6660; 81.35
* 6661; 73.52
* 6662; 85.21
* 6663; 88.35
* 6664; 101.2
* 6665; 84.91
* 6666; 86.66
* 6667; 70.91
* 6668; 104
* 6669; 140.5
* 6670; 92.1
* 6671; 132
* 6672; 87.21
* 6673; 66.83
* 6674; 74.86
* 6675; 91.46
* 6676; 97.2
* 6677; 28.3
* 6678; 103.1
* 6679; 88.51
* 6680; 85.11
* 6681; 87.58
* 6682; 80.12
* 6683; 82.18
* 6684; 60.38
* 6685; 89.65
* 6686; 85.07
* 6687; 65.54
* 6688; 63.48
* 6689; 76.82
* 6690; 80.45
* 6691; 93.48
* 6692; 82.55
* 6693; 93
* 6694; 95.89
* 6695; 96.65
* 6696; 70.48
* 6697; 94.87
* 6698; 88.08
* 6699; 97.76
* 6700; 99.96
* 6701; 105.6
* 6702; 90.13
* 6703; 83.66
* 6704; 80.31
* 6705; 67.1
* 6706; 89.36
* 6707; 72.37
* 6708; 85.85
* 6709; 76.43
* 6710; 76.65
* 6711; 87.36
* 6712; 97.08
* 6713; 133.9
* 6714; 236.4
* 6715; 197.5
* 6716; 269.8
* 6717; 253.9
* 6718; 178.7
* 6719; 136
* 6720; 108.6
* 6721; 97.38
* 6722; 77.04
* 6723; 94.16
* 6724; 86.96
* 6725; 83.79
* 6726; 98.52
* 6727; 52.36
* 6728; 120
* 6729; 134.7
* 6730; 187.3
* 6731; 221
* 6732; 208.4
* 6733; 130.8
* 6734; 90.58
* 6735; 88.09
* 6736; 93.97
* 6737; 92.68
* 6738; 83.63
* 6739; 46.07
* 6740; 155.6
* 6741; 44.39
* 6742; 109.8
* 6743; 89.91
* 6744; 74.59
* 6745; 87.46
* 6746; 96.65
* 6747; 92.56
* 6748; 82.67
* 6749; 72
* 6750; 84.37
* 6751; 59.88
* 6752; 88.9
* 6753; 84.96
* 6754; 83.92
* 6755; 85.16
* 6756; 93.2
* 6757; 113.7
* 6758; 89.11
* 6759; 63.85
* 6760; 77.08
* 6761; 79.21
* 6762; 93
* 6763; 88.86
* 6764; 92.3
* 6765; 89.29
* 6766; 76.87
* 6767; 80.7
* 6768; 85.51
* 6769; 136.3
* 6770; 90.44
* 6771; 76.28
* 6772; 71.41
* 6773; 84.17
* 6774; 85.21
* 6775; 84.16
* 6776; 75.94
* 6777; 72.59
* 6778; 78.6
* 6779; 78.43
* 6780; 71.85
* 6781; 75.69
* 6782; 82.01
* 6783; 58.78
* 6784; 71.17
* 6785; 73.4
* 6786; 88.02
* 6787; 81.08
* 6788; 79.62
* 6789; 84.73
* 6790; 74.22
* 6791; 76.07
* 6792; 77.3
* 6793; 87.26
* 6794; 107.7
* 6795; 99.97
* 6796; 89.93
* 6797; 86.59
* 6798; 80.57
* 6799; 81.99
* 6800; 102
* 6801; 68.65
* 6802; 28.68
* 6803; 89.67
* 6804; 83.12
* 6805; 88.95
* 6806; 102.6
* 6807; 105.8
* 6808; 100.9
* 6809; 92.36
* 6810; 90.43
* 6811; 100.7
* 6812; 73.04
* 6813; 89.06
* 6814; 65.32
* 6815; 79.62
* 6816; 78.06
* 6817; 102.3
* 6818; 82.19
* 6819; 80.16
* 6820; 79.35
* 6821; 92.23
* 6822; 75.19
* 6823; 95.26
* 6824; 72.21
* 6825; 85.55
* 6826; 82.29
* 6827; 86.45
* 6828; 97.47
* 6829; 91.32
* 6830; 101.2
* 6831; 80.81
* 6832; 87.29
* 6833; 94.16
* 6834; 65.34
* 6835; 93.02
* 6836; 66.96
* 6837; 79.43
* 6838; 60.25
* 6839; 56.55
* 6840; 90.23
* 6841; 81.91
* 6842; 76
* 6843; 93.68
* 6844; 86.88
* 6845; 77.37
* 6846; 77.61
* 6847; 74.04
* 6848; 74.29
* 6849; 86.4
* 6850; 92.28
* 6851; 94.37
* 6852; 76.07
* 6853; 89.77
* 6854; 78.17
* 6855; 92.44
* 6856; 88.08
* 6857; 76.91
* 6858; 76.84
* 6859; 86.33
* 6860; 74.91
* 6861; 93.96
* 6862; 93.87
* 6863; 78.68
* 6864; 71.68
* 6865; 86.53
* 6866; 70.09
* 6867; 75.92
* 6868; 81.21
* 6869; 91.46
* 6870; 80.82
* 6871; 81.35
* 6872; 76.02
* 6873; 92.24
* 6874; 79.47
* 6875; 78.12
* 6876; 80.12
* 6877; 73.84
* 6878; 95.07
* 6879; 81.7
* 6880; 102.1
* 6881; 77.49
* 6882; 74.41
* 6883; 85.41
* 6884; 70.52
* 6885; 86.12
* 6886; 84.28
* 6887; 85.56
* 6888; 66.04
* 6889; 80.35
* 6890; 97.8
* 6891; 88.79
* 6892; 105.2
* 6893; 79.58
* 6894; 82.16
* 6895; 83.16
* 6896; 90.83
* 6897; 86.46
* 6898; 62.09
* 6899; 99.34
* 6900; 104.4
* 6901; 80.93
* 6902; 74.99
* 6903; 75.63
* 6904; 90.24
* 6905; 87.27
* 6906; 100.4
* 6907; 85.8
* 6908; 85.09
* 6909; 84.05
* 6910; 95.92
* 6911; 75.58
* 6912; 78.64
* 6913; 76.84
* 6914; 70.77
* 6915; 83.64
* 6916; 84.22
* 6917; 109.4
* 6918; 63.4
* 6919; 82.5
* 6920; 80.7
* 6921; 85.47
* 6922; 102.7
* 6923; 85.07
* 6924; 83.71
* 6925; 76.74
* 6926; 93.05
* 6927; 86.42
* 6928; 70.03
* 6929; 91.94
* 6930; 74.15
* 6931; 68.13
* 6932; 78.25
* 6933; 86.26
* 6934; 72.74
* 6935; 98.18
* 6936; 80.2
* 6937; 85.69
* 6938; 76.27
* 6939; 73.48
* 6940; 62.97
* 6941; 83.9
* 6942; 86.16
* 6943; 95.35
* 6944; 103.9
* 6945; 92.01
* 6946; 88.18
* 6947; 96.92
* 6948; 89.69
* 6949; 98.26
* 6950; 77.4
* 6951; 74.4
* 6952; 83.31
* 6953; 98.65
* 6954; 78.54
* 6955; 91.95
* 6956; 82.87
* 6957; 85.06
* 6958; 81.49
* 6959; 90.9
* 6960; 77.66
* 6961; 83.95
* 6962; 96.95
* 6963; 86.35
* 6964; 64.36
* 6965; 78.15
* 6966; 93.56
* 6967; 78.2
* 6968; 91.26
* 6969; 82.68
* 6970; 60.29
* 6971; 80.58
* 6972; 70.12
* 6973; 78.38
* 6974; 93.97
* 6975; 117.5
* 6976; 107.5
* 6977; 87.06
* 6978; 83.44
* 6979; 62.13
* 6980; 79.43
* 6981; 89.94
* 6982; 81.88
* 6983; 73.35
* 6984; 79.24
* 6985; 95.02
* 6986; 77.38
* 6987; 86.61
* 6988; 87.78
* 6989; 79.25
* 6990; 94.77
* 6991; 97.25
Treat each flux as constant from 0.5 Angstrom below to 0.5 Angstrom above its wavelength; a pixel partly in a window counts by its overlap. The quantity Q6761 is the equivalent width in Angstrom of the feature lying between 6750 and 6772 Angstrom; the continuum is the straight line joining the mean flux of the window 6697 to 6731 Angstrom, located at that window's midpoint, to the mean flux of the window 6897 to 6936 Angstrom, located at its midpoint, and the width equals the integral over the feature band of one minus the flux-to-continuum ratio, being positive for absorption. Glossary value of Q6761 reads 4.6 Angstrom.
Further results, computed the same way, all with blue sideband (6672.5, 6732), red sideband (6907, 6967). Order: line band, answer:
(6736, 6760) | 3.5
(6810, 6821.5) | 1.3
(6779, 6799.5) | 3.3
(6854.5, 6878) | 2.1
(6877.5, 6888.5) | 0.8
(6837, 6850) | 1.9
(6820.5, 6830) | 0.7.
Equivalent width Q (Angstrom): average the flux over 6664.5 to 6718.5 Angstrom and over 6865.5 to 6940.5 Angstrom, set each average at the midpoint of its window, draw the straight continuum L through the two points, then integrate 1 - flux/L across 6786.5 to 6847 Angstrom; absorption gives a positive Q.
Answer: 4.1 Angstrom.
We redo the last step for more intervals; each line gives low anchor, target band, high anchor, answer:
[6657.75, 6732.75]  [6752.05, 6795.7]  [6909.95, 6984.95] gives 5.9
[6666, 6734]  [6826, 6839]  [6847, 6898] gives 0.9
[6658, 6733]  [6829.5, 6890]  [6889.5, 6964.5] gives 5.5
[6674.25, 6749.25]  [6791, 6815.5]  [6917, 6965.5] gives 2.3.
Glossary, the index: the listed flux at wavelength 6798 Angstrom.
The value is 80.57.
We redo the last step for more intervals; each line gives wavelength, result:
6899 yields 99.34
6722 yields 77.04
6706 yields 89.36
